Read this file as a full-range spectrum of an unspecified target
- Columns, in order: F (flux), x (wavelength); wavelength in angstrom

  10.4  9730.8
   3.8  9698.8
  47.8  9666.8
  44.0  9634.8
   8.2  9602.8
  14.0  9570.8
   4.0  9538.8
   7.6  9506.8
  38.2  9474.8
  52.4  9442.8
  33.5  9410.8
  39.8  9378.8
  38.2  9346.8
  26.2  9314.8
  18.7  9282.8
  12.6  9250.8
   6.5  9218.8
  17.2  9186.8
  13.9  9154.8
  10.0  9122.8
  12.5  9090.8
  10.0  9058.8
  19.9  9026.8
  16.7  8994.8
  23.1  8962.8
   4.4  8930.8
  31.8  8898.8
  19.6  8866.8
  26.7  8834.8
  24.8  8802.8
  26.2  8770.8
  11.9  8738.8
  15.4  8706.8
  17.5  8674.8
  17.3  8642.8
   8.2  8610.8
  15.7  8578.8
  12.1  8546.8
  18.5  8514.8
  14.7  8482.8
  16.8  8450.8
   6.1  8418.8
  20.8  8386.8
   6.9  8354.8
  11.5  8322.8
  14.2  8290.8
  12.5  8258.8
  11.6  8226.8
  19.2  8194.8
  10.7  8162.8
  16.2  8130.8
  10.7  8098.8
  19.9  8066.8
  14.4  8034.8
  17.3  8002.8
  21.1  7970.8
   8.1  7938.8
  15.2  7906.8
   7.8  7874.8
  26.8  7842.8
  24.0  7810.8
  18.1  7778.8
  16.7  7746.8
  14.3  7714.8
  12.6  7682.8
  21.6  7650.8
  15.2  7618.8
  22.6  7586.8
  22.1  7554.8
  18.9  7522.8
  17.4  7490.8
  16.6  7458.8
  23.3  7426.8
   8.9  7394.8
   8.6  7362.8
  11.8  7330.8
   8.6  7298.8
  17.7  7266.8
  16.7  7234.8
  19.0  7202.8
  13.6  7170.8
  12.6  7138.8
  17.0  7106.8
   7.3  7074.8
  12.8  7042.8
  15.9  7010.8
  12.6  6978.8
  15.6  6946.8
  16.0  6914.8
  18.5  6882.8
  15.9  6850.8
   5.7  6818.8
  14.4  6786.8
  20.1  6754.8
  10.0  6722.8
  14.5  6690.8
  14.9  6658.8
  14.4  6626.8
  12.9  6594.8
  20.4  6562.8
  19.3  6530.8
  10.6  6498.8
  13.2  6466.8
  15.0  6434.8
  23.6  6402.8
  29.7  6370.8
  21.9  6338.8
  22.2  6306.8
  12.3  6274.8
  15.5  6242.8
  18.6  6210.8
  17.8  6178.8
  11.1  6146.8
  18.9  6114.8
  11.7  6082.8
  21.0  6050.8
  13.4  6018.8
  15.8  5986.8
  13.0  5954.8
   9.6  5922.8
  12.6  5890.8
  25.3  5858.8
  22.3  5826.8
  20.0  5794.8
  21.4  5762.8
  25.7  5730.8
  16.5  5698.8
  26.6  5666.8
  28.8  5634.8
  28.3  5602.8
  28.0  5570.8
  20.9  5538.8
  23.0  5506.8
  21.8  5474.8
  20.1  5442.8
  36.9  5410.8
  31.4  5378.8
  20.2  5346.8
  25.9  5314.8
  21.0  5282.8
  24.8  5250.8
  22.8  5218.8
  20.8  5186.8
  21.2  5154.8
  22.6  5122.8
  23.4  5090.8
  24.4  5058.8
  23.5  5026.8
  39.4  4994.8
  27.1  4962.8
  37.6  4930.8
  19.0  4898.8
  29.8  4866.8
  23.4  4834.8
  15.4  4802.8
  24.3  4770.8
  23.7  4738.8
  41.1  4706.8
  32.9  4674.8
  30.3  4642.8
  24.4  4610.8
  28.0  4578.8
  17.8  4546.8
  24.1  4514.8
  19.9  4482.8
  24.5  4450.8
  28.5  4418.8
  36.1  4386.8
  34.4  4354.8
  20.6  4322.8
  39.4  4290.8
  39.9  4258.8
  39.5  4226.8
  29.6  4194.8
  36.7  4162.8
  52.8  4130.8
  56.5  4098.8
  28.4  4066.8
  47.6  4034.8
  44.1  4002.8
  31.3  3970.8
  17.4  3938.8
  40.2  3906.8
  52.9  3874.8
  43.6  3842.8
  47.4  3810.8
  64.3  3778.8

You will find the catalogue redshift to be 1.59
